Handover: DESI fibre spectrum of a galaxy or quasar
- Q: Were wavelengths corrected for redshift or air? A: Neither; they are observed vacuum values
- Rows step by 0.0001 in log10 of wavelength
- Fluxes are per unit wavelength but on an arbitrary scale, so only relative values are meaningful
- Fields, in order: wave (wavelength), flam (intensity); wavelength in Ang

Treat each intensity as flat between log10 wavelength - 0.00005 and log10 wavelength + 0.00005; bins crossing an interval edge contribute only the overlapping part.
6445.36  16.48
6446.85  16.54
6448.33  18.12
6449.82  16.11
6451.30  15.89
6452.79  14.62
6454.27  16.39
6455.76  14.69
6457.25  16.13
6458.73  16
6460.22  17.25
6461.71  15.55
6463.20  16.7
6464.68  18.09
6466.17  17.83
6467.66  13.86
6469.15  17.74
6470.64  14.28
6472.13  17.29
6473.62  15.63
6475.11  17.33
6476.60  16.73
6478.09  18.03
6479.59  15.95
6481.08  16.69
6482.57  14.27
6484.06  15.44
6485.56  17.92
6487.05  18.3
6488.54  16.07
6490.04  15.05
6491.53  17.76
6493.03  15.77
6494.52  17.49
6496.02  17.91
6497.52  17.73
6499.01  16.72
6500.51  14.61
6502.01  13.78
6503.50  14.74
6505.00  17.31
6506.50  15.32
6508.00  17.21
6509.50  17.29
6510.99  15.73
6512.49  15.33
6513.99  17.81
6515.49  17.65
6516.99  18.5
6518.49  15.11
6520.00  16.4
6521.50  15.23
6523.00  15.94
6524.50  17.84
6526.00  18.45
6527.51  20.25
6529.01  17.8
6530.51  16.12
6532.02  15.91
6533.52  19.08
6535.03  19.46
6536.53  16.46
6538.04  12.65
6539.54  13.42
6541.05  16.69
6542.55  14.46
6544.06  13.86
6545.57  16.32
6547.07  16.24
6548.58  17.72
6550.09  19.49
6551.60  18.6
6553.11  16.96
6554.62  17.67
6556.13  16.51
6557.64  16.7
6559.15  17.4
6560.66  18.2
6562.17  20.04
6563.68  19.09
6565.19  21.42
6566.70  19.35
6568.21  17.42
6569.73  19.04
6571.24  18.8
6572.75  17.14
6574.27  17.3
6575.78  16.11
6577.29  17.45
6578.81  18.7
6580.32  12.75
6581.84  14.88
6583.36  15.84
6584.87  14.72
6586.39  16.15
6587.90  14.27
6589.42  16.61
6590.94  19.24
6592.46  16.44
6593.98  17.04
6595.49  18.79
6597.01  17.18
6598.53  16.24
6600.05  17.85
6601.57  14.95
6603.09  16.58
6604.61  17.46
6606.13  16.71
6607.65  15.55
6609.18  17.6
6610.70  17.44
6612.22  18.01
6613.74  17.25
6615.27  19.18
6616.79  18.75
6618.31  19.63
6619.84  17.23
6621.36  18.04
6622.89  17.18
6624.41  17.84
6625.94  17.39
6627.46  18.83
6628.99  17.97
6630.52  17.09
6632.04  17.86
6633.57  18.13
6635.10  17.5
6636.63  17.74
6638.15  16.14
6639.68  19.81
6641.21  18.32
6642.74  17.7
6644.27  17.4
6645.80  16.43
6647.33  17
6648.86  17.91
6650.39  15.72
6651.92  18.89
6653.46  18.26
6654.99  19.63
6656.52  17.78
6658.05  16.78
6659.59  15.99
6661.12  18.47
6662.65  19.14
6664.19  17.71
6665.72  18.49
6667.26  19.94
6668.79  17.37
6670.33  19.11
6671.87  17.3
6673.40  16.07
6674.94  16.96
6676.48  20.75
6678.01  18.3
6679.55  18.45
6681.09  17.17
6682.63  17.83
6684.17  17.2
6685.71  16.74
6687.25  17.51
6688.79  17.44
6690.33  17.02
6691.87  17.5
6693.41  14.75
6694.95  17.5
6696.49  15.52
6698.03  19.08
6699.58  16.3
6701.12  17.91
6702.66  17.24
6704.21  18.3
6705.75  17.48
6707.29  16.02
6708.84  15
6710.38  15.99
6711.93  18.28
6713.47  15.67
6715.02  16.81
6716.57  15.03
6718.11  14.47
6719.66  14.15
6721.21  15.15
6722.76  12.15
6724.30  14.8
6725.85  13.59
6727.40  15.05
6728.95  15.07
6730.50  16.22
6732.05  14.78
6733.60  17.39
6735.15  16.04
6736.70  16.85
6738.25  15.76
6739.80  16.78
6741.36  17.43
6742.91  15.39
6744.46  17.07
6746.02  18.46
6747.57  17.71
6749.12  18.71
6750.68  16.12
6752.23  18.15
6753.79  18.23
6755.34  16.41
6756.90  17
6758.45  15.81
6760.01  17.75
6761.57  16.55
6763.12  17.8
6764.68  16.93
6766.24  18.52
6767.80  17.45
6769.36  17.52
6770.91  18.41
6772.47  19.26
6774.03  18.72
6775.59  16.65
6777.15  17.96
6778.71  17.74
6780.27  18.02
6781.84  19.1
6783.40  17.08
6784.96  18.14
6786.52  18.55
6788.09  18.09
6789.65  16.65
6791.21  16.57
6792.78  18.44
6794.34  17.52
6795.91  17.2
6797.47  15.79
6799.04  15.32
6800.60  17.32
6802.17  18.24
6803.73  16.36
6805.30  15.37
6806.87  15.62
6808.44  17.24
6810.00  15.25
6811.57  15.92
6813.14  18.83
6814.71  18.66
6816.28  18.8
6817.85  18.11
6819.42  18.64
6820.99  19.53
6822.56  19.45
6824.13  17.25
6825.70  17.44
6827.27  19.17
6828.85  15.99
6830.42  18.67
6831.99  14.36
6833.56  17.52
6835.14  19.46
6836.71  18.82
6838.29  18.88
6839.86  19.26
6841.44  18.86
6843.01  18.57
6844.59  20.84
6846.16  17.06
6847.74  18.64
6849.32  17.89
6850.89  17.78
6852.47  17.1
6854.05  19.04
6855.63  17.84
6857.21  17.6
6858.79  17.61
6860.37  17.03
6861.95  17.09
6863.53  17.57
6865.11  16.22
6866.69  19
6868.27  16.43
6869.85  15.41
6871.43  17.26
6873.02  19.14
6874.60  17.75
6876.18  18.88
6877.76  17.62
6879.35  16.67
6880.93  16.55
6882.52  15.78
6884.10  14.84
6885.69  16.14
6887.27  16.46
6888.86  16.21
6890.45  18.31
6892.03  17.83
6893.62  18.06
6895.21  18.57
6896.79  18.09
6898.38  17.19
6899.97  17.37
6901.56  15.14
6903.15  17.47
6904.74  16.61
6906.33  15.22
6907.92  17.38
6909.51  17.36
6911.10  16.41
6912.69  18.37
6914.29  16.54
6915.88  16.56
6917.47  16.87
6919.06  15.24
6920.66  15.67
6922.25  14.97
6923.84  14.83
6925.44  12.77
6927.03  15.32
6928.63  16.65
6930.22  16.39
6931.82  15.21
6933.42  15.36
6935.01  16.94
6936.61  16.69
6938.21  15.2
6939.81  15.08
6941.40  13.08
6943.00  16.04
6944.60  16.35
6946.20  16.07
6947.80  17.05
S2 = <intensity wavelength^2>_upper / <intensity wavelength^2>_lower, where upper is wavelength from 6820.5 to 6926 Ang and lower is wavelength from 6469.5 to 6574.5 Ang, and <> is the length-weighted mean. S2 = 1.14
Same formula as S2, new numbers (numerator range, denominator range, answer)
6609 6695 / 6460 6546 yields 1.13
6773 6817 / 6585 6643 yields 1.05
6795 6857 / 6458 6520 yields 1.19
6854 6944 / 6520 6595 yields 1.08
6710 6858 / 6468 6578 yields 1.10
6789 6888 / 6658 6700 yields 1.04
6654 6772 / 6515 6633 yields 1.03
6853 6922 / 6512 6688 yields 1.07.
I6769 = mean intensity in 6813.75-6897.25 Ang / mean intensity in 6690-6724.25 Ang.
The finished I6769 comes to 1.1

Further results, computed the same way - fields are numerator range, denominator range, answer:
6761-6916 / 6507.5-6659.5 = 1.01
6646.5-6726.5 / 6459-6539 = 1.02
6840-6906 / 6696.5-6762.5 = 1.07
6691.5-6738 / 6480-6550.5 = 0.97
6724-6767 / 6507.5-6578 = 0.97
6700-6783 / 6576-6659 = 0.97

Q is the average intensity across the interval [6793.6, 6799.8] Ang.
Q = 16.4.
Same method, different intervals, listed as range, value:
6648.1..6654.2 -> 17.7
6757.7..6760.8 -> 16.8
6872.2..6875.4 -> 18.4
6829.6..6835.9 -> 17.5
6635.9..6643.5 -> 18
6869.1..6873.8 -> 17.3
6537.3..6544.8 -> 14.2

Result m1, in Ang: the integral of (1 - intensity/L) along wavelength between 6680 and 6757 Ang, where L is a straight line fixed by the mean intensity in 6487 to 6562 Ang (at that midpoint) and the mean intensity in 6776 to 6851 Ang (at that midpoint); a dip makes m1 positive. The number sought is 4.06 Ang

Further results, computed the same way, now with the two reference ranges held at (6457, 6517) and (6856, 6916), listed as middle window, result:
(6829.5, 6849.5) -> -1.6 Ang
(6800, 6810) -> 0.2 Ang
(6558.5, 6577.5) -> -2.0 Ang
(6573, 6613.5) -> 0.1 Ang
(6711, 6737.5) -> 2.3 Ang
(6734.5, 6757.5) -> -0.3 Ang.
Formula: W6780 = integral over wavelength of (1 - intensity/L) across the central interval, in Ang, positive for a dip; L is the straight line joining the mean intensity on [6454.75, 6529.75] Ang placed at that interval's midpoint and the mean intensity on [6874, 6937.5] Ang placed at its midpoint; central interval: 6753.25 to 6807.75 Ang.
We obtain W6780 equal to -2.7 Ang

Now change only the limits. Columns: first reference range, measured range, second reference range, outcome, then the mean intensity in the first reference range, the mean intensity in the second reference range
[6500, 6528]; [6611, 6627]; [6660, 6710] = -0.84 Ang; 16.5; 17.5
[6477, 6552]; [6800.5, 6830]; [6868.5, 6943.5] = -1.91 Ang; 16.6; 16.5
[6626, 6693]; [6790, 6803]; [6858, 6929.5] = 0.12 Ang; 17.8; 16.8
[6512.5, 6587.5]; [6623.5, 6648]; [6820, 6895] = -0.66 Ang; 17.1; 17.7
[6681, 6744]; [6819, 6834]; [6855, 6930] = -1.08 Ang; 16.2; 16.8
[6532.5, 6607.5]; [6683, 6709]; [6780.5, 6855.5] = 0.52 Ang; 17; 17.8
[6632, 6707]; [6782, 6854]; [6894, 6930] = -3.55 Ang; 17.7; 16.4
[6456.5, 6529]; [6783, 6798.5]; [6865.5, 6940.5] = -0.73 Ang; 16.6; 16.6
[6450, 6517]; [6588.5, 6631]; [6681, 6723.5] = -2.75 Ang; 16.4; 16.5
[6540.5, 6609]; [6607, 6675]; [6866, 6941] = -3.34 Ang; 17.1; 16.6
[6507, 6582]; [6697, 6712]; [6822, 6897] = 0.28 Ang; 17.1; 17.7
